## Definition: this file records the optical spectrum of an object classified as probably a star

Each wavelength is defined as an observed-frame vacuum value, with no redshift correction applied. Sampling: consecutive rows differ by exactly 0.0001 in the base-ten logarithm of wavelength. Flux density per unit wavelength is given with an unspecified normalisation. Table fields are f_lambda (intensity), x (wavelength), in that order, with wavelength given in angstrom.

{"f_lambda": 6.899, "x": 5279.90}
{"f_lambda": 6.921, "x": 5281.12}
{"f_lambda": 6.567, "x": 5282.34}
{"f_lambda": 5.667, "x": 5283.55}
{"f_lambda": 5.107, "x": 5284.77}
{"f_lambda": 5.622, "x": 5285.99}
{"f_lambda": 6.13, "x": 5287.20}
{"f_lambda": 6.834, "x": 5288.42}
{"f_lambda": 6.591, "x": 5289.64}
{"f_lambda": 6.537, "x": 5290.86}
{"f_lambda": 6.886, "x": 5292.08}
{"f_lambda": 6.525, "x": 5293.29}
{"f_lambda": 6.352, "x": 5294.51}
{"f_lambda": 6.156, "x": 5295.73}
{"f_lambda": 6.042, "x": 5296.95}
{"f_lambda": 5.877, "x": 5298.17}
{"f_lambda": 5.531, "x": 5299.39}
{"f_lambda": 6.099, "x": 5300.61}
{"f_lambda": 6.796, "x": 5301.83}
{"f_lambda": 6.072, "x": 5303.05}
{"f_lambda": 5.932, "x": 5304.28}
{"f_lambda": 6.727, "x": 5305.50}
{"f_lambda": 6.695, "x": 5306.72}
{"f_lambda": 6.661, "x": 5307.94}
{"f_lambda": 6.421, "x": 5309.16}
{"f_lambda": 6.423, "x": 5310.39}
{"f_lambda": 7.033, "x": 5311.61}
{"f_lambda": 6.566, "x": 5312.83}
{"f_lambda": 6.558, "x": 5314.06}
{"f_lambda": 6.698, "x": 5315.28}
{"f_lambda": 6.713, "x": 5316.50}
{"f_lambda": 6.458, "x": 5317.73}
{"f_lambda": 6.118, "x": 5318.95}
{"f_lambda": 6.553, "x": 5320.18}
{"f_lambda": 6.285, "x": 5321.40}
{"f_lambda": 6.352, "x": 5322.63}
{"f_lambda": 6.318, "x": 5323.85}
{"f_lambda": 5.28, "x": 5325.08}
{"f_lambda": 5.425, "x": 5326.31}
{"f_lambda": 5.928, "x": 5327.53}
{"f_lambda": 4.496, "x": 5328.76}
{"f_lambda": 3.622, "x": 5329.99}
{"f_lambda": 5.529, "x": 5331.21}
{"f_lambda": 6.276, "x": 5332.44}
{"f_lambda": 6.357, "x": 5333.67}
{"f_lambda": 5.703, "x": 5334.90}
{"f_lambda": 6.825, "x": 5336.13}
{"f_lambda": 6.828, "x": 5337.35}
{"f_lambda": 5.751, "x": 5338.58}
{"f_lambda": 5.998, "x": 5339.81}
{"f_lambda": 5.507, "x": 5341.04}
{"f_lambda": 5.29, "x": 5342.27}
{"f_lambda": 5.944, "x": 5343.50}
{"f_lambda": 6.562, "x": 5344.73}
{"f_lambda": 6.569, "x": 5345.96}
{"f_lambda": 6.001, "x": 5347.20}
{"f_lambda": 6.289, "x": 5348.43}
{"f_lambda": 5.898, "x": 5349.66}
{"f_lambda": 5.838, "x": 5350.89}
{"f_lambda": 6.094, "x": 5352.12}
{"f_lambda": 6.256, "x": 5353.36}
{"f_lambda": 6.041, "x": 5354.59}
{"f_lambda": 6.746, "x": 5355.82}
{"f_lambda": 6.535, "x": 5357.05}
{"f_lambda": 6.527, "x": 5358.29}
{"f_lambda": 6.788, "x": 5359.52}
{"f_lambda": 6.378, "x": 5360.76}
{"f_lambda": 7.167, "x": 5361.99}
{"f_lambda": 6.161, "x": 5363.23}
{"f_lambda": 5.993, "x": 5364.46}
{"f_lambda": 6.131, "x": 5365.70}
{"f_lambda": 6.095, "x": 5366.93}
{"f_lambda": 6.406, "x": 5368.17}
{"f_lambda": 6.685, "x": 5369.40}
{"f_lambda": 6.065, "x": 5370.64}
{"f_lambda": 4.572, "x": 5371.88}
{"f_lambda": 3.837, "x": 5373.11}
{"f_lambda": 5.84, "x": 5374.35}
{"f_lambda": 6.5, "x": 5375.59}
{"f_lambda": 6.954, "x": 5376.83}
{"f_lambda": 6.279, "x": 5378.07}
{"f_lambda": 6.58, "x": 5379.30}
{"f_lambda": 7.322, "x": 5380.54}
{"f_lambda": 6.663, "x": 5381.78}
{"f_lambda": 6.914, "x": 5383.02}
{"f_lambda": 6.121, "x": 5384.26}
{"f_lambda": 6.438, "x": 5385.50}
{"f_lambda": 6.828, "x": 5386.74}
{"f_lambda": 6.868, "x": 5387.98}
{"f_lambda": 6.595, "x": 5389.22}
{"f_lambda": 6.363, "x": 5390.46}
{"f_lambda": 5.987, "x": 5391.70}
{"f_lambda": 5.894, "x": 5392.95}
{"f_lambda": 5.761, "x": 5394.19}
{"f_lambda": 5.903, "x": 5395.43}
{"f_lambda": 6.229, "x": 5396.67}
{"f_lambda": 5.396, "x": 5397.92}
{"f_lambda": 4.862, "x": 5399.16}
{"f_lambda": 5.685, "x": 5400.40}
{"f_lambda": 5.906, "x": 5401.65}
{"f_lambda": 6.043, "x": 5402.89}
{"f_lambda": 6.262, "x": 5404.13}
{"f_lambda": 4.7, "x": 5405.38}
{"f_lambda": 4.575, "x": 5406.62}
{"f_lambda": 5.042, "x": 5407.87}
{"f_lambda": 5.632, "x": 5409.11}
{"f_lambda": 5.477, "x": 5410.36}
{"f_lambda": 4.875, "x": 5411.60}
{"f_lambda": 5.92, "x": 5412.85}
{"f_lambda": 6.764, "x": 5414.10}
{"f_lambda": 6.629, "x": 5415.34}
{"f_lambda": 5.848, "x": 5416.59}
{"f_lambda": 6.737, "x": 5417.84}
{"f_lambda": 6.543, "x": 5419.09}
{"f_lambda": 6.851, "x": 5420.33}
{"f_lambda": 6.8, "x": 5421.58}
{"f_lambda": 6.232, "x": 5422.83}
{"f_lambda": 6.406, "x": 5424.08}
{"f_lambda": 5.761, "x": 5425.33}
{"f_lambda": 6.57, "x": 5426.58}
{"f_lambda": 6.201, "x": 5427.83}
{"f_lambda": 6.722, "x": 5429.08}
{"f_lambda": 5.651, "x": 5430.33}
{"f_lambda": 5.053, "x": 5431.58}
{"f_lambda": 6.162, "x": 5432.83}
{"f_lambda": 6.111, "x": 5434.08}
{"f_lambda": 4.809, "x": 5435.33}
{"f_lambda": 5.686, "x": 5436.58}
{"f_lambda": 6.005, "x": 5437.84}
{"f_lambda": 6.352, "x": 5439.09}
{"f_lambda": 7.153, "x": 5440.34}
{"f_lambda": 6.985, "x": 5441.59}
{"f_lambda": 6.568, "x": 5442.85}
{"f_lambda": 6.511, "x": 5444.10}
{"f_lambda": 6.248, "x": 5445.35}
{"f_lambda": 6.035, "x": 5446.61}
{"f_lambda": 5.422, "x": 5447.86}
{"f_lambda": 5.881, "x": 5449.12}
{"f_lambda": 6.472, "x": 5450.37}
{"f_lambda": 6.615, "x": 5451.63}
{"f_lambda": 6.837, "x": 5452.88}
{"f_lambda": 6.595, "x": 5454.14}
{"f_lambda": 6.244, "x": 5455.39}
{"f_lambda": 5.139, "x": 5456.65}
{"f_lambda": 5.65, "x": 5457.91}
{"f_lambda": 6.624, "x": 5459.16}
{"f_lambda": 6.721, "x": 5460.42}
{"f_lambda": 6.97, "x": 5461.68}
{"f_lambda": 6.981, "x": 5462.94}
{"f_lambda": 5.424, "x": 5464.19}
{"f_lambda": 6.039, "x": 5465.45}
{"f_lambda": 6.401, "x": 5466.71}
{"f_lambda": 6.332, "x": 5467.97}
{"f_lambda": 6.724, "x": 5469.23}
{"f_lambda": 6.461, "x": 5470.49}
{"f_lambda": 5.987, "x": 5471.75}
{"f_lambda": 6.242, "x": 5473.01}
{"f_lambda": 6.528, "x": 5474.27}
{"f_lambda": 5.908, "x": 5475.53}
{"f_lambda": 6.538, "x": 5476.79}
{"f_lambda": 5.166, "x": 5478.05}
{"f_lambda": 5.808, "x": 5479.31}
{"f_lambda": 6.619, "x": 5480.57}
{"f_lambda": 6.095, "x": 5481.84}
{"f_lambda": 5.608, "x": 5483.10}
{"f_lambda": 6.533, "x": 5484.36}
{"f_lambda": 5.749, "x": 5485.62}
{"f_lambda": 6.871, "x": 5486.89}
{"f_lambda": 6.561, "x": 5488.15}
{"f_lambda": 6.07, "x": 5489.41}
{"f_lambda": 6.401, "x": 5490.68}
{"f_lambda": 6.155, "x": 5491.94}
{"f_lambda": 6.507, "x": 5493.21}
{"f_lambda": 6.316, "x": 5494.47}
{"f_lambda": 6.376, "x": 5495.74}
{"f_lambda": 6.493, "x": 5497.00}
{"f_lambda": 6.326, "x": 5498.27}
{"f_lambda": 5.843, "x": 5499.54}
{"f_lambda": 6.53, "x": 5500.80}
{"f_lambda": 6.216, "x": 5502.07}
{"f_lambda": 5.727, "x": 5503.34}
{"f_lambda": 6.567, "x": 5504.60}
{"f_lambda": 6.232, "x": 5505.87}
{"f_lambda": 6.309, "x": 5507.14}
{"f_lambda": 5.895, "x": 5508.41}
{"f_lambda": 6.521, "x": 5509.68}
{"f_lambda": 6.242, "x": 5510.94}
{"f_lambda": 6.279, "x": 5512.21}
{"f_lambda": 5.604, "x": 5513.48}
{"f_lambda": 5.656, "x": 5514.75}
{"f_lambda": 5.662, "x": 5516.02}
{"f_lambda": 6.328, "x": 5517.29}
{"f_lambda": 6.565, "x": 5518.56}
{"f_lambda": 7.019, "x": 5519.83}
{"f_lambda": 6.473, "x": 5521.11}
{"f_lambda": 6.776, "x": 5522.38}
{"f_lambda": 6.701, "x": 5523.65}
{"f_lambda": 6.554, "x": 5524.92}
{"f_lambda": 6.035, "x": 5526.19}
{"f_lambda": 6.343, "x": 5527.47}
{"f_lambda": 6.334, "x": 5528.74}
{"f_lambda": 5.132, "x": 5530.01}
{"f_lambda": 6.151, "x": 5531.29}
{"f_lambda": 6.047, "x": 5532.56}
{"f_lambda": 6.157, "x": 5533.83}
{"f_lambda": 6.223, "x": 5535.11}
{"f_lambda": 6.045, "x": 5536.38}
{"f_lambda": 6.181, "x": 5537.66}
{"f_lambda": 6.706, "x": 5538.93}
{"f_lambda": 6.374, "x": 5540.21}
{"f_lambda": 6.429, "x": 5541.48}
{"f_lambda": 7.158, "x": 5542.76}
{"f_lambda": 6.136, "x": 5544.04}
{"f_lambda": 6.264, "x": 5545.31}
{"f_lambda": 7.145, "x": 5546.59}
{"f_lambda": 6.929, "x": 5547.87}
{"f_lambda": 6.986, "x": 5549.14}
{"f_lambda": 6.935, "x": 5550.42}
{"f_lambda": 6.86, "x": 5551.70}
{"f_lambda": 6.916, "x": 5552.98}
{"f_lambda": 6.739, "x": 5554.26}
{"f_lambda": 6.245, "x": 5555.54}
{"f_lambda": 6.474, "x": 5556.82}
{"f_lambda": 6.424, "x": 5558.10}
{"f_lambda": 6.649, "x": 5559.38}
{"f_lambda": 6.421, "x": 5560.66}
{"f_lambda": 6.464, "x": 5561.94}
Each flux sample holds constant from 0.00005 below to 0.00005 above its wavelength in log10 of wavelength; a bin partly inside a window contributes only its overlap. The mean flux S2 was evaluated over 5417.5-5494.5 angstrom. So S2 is 6.25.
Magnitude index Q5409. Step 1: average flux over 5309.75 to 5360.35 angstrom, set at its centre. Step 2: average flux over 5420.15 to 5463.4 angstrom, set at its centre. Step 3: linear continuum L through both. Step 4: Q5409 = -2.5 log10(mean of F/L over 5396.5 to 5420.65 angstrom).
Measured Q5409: 0.078 mag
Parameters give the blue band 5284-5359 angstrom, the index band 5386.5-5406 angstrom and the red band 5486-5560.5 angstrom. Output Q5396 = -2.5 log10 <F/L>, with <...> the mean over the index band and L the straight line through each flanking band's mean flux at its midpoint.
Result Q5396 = 0.05 mag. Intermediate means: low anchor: 6.16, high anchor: 6.37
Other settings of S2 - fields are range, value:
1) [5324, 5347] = 5.79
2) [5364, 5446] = 6.08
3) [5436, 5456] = 6.35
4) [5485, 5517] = 6.21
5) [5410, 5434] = 6.18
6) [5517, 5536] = 6.32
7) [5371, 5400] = 6.11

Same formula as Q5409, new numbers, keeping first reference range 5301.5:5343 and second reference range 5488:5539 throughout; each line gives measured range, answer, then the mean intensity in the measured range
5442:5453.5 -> -0.02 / 6.3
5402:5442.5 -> 0.03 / 6.02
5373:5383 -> -0.04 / 6.41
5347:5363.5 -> -0.04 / 6.35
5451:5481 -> -0.01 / 6.27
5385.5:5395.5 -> -0.02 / 6.31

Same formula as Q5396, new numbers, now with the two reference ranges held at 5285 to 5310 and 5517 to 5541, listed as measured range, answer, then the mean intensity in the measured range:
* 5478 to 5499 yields 0.01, 6.24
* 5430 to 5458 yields 0.04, 6.11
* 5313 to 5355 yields 0.05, 6.02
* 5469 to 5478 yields 0.01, 6.25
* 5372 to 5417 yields 0.06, 5.97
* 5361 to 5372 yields 0.02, 6.22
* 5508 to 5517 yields 0.06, 6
